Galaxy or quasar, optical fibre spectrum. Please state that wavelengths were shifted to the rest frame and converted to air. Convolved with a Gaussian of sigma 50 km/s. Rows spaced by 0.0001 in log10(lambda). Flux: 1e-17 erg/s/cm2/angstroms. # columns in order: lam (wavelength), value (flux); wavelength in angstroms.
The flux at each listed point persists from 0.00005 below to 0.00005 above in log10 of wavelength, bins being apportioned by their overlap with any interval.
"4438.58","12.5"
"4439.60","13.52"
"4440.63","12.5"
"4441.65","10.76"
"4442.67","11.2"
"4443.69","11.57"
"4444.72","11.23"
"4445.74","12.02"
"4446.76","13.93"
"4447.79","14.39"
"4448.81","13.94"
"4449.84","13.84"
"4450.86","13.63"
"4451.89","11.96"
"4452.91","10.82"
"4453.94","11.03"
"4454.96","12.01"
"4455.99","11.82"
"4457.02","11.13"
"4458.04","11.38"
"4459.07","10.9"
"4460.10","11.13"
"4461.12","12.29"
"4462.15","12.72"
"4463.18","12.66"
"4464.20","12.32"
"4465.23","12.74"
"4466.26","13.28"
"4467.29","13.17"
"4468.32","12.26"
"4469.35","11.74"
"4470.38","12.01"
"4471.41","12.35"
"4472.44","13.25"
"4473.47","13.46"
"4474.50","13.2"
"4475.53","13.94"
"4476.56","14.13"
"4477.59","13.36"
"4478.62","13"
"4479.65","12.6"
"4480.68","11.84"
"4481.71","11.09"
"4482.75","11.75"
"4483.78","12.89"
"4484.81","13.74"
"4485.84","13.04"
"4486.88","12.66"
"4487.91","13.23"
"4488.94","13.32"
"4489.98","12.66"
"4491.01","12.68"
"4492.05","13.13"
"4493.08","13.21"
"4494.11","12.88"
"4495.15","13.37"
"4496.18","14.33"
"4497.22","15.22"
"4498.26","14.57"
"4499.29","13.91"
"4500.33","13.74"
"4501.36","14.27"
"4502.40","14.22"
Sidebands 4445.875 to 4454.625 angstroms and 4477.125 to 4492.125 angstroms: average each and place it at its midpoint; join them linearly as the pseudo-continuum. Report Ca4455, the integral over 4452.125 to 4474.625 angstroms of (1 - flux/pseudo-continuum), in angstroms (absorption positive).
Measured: 1.2 angstroms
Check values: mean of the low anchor 12.9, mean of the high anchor 12.7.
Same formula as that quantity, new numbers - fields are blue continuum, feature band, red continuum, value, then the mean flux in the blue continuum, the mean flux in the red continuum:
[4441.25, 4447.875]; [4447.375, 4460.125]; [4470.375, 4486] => 0.1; 12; 12.9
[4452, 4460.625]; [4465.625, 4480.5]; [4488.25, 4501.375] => -0.8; 11.3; 13.6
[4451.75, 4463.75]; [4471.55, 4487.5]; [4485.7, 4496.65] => -0.4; 11.7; 13.1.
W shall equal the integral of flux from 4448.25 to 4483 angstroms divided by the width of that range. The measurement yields 12.4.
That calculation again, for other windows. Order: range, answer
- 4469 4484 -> 12.7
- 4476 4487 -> 12.7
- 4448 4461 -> 12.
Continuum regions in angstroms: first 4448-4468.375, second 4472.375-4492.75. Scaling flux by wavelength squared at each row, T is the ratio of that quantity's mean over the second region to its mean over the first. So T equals 1.1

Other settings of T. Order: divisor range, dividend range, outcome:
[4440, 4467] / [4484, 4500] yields 1.12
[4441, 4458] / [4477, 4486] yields 1.05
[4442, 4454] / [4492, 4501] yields 1.13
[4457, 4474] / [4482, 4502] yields 1.10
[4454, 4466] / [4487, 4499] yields 1.15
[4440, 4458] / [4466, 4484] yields 1.05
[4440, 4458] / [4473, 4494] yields 1.08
